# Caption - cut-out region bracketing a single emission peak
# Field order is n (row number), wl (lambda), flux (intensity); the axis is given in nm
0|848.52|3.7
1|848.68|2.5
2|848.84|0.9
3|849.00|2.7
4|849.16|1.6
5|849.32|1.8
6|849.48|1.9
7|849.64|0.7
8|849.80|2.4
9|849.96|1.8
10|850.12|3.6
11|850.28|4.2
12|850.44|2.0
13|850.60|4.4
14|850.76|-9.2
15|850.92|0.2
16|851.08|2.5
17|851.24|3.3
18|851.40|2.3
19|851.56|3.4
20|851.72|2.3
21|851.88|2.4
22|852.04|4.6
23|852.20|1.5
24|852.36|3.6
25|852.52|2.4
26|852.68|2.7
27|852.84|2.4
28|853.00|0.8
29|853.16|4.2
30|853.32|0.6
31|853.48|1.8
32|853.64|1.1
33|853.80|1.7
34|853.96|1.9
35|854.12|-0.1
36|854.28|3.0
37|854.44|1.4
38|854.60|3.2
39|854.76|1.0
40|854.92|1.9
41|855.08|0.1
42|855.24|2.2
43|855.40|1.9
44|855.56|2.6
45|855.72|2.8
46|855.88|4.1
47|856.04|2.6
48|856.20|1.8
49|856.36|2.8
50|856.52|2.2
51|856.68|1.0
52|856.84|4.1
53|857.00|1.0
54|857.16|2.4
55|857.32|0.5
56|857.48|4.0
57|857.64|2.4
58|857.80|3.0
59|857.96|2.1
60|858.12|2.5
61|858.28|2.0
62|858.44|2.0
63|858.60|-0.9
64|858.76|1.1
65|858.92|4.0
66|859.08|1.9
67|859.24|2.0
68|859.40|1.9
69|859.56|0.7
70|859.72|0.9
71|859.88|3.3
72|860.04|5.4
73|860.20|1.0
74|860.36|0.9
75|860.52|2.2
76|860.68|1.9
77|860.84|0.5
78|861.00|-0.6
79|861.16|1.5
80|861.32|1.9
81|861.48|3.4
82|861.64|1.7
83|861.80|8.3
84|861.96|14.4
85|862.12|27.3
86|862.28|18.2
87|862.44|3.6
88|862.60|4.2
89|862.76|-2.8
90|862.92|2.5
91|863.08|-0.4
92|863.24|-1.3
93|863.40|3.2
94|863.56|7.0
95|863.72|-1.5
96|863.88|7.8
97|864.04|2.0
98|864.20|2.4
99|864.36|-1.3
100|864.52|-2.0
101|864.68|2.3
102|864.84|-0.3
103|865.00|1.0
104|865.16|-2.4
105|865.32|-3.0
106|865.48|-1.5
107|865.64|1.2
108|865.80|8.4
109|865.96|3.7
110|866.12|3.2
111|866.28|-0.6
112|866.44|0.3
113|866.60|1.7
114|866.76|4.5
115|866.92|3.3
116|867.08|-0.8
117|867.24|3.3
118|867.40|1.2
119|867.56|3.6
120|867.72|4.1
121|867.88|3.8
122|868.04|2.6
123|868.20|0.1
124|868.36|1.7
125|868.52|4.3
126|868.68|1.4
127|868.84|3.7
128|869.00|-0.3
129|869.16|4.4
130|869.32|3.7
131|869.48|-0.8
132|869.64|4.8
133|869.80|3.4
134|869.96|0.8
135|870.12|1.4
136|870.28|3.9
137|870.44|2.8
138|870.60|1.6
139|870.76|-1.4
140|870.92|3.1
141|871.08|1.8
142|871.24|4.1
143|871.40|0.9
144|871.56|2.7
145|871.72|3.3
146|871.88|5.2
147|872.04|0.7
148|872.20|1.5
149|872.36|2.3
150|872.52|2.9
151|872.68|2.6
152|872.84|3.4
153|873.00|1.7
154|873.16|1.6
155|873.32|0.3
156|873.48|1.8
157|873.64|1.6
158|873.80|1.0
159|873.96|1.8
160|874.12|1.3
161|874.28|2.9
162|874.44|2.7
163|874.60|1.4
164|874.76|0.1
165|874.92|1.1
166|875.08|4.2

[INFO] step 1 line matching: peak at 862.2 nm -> H-beta 4861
